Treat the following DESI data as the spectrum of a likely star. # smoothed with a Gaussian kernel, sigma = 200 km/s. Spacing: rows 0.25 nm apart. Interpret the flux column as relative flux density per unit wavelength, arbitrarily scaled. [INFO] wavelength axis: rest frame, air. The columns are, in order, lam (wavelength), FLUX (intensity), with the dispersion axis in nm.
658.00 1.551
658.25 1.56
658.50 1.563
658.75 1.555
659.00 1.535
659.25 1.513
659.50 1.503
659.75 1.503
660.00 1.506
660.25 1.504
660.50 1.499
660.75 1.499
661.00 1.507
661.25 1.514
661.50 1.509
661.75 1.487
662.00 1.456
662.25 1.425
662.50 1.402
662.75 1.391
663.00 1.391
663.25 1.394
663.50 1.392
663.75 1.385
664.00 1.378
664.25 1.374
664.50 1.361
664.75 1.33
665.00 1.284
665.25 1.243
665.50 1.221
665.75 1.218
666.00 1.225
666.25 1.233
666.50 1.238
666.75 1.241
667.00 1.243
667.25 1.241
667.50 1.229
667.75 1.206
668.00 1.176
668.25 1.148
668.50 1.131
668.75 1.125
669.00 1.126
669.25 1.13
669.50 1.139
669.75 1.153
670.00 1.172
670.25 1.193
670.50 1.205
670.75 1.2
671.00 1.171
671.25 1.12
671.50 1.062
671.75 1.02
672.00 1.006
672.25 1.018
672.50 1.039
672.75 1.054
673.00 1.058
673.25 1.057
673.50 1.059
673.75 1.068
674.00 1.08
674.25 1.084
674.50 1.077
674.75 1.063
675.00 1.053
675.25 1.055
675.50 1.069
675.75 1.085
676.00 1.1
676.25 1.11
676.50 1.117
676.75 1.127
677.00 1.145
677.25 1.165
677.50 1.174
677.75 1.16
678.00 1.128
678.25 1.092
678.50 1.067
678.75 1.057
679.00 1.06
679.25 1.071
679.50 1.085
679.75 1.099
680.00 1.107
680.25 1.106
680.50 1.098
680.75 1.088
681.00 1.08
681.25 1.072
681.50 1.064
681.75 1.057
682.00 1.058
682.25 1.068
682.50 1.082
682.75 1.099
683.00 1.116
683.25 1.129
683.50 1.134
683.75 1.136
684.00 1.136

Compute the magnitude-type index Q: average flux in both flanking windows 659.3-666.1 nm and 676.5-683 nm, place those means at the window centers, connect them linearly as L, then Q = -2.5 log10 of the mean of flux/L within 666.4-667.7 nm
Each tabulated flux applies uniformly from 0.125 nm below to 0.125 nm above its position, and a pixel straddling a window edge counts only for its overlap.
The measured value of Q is 0.08 mag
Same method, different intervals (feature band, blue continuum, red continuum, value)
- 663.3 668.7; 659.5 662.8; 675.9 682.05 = 0.096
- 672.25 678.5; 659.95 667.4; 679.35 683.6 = 0.089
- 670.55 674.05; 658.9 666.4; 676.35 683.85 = 0.153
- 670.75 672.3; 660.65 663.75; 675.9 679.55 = 0.155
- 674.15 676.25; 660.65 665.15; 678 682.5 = 0.098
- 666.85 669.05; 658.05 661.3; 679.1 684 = 0.151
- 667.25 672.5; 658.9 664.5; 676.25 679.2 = 0.131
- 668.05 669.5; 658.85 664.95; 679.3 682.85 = 0.161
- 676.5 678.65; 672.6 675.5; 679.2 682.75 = -0.056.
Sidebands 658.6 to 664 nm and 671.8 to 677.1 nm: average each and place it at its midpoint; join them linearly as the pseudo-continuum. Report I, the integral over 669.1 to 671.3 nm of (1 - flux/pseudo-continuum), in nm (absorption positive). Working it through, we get 0.06 nm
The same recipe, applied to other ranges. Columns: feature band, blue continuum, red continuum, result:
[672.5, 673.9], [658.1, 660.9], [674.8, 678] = 0.16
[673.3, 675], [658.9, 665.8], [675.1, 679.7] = 0.15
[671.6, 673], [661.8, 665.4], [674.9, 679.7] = 0.20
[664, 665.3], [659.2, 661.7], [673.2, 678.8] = 0.06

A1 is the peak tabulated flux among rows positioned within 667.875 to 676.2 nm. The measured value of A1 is 1.205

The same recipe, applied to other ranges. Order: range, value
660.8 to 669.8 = 1.514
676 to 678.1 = 1.174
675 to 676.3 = 1.11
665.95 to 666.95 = 1.241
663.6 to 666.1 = 1.385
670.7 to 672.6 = 1.2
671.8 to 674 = 1.08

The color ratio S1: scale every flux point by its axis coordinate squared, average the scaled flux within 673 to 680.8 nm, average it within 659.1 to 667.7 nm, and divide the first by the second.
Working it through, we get 0.8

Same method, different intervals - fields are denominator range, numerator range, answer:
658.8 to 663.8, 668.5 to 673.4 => 0.78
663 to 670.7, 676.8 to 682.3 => 0.92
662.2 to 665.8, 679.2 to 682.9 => 0.85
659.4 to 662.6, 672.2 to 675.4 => 0.74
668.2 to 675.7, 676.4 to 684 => 1.03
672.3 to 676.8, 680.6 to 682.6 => 1.02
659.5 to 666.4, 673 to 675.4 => 0.79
